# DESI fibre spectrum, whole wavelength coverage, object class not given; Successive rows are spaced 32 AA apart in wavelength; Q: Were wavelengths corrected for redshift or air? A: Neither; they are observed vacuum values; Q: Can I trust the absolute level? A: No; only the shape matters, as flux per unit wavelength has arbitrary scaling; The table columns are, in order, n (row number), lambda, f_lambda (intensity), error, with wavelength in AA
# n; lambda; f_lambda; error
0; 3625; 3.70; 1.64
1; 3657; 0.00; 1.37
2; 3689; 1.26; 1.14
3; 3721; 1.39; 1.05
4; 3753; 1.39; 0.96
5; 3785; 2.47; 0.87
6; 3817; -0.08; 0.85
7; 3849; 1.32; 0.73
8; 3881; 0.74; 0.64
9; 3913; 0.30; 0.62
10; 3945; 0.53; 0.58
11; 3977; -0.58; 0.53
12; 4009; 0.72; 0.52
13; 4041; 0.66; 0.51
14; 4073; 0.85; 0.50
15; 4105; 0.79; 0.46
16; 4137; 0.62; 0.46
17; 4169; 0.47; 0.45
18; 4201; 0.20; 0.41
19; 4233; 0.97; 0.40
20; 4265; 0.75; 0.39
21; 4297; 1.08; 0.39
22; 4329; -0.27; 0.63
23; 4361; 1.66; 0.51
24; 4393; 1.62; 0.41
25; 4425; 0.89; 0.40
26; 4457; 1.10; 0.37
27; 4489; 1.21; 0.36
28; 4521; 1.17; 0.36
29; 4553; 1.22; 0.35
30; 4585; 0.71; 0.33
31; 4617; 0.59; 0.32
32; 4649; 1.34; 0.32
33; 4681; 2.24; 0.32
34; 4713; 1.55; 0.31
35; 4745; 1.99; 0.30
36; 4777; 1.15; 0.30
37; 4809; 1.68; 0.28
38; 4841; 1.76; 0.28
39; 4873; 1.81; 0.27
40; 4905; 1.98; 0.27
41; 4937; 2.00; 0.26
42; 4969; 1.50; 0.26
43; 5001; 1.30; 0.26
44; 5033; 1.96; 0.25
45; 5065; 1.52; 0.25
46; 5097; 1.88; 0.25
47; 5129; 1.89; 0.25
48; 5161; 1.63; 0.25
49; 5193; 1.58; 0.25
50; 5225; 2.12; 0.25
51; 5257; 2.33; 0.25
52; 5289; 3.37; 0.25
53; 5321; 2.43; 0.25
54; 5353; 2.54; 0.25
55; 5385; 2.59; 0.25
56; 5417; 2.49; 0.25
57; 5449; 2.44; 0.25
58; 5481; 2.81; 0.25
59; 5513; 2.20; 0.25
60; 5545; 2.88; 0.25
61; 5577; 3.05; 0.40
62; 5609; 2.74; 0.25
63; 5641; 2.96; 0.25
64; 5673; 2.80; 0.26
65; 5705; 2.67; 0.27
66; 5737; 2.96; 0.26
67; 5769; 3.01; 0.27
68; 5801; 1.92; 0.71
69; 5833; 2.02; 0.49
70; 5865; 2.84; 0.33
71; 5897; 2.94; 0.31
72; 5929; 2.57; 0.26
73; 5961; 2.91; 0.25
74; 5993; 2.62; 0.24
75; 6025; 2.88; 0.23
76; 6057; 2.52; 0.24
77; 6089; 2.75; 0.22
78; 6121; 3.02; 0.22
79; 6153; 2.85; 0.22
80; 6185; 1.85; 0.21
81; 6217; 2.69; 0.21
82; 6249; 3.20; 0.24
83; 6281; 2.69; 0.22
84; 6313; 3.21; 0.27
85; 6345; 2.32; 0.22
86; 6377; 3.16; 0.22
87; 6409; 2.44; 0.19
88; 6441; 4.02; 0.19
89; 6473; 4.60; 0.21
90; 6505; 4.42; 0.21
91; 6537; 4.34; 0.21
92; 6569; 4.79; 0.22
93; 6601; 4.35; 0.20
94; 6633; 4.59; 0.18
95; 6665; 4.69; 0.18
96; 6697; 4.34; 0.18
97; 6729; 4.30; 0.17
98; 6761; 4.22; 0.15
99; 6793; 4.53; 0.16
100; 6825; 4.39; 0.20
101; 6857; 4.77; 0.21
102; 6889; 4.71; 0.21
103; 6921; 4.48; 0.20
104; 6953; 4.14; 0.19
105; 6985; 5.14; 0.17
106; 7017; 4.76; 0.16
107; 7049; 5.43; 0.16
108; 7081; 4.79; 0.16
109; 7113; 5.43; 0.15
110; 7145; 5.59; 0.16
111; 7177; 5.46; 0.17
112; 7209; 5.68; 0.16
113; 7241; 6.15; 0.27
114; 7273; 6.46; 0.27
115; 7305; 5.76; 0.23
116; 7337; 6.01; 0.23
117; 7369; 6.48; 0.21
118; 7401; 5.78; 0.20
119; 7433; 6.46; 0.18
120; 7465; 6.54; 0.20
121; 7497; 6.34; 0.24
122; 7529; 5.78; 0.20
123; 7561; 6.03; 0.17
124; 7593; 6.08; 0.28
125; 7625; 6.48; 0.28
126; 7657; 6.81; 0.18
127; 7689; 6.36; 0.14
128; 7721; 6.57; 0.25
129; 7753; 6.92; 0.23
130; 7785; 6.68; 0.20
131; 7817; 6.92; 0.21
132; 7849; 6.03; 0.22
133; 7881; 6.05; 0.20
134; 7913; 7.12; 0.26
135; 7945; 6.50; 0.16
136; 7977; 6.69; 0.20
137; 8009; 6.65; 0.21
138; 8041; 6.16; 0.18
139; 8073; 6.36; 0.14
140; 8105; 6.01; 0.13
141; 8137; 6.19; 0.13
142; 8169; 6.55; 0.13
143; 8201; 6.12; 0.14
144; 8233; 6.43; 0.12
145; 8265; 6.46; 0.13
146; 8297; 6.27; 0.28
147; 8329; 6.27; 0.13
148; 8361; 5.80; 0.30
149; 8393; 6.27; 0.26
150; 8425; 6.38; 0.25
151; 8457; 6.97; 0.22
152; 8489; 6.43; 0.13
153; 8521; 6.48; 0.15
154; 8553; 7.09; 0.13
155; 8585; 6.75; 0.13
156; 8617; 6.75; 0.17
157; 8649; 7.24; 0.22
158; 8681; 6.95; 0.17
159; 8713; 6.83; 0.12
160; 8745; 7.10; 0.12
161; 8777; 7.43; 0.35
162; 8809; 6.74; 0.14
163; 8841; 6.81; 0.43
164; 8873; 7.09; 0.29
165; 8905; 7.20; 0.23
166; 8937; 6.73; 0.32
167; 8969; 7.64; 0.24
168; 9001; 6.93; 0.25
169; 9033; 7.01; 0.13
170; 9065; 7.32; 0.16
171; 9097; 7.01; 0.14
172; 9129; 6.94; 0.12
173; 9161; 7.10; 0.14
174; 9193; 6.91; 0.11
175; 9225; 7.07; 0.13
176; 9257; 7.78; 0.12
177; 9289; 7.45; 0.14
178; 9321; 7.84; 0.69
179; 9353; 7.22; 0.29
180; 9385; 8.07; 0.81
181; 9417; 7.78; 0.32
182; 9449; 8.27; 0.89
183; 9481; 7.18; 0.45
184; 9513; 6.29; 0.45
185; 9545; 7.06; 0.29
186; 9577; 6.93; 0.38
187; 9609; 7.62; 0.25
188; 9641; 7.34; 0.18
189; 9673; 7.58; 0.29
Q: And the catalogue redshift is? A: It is 0.614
